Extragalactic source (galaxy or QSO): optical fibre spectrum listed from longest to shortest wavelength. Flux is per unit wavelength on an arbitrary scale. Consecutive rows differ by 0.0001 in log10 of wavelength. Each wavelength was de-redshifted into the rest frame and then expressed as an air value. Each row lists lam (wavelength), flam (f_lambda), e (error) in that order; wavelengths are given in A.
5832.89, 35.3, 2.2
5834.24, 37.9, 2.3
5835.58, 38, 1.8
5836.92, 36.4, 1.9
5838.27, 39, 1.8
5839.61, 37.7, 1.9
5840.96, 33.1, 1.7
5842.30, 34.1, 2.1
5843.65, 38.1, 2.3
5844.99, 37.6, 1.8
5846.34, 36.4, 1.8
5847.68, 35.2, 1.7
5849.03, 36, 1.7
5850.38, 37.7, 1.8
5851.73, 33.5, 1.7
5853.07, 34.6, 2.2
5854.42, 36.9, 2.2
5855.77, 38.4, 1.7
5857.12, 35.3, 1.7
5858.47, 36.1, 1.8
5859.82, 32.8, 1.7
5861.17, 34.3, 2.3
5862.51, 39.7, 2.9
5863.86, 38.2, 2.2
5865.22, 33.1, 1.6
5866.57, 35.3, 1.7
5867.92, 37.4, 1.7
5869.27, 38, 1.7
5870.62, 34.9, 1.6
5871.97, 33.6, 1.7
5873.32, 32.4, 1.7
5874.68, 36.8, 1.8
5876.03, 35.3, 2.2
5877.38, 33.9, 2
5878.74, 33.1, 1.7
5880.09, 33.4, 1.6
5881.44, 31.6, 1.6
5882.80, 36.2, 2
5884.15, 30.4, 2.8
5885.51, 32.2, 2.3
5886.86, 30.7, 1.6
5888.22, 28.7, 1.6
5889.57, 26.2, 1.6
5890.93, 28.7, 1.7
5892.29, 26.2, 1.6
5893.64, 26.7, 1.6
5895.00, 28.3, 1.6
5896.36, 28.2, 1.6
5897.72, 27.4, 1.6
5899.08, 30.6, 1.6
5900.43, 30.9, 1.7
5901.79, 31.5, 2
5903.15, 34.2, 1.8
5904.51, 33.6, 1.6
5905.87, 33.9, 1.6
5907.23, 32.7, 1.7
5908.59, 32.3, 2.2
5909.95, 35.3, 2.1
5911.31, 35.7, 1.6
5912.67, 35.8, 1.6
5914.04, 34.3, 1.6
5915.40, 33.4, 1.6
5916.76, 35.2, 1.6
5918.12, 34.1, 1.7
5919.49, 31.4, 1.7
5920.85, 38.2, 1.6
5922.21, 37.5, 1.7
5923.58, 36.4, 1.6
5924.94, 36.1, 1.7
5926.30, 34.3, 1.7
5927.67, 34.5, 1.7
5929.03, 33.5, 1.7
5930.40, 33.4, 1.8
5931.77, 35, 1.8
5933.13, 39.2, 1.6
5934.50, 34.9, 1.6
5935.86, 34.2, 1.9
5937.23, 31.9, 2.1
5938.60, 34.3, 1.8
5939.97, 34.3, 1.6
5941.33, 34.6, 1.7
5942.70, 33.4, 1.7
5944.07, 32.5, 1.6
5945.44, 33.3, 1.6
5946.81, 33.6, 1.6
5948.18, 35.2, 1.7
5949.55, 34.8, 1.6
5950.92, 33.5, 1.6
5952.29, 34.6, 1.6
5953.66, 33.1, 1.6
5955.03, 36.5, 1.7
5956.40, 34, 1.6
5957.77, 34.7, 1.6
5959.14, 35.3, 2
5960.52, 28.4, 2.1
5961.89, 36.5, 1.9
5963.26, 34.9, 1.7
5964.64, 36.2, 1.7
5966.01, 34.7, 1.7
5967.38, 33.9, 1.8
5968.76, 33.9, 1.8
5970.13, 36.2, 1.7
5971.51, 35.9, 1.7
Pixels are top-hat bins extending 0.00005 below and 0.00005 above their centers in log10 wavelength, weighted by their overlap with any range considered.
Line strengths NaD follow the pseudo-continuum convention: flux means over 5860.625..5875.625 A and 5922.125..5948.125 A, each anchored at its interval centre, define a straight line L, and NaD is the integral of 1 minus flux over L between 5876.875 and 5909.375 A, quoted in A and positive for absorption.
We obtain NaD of 4.1 A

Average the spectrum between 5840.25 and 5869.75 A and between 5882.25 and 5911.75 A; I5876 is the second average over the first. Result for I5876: 0.9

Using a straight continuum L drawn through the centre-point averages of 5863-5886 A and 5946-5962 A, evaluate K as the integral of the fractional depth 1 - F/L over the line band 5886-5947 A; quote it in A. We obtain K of 2.4 A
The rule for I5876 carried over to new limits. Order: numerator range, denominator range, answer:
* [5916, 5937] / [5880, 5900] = 1.19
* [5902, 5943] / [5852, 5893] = 1.02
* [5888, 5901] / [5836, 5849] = 0.77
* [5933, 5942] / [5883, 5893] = 1.18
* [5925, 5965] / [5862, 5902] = 1.06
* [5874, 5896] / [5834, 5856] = 0.85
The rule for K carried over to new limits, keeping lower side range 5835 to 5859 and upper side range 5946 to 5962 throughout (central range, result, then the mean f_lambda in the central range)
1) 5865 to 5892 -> 2.04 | 33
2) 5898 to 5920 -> 1.06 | 33.3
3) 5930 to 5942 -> -0.07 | 34.7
